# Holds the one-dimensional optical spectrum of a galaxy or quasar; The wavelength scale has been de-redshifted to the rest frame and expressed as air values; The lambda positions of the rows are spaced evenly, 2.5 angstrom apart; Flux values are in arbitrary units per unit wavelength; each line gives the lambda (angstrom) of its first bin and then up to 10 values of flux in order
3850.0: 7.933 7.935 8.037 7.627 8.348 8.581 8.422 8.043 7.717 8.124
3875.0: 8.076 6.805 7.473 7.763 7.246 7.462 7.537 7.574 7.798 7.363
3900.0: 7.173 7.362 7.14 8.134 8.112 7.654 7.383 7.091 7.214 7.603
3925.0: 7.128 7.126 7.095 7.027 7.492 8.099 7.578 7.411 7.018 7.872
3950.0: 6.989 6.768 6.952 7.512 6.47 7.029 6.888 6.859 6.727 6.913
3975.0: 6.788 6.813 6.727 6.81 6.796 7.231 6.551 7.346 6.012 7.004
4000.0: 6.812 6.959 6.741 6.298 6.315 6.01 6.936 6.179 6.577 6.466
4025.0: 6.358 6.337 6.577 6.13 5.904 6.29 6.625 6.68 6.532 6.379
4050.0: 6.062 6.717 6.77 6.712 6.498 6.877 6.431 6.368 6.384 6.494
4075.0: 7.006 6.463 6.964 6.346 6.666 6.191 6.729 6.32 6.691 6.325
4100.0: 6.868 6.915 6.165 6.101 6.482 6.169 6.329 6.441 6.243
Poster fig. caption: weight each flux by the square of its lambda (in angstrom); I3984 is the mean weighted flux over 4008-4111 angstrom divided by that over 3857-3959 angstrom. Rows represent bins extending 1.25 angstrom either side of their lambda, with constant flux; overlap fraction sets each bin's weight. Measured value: 0.9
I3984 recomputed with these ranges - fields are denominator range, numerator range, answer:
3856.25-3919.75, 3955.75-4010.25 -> 0.93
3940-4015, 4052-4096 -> 1.01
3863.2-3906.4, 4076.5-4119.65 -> 0.95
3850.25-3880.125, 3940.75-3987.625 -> 0.92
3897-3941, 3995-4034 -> 0.92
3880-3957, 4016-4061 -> 0.92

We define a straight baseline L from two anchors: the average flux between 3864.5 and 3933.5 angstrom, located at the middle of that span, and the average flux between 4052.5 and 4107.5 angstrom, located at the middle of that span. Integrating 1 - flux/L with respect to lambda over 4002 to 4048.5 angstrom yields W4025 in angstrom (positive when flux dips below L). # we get 2.9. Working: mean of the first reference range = 7.52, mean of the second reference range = 6.57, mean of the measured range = 6.43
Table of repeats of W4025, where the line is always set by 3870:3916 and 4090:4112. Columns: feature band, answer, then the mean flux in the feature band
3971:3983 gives 0.5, 6.81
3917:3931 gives 0.4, 7.22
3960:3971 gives 0.6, 6.83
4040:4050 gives 0.4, 6.48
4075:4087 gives -0.1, 6.62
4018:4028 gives 0.7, 6.42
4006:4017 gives 0.9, 6.38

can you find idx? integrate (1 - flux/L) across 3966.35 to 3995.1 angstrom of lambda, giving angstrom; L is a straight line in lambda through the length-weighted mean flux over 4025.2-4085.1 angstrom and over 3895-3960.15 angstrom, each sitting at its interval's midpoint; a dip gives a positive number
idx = 0.7 angstrom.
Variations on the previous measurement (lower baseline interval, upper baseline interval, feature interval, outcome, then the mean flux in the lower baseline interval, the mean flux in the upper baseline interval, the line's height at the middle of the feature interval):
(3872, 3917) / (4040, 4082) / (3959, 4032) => 3.1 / 7.55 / 6.58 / 6.96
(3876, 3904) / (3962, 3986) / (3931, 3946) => -0.8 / 7.42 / 6.83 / 7.08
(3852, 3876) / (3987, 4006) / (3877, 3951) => 1.7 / 8.1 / 6.82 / 7.61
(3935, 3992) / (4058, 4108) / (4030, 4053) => 1.2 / 7.05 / 6.55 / 6.72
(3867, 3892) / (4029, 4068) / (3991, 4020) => 0.7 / 7.61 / 6.47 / 6.76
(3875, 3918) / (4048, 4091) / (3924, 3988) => 0.9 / 7.5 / 6.57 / 7.18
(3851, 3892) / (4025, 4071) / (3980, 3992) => 0.1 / 7.82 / 6.46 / 6.94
